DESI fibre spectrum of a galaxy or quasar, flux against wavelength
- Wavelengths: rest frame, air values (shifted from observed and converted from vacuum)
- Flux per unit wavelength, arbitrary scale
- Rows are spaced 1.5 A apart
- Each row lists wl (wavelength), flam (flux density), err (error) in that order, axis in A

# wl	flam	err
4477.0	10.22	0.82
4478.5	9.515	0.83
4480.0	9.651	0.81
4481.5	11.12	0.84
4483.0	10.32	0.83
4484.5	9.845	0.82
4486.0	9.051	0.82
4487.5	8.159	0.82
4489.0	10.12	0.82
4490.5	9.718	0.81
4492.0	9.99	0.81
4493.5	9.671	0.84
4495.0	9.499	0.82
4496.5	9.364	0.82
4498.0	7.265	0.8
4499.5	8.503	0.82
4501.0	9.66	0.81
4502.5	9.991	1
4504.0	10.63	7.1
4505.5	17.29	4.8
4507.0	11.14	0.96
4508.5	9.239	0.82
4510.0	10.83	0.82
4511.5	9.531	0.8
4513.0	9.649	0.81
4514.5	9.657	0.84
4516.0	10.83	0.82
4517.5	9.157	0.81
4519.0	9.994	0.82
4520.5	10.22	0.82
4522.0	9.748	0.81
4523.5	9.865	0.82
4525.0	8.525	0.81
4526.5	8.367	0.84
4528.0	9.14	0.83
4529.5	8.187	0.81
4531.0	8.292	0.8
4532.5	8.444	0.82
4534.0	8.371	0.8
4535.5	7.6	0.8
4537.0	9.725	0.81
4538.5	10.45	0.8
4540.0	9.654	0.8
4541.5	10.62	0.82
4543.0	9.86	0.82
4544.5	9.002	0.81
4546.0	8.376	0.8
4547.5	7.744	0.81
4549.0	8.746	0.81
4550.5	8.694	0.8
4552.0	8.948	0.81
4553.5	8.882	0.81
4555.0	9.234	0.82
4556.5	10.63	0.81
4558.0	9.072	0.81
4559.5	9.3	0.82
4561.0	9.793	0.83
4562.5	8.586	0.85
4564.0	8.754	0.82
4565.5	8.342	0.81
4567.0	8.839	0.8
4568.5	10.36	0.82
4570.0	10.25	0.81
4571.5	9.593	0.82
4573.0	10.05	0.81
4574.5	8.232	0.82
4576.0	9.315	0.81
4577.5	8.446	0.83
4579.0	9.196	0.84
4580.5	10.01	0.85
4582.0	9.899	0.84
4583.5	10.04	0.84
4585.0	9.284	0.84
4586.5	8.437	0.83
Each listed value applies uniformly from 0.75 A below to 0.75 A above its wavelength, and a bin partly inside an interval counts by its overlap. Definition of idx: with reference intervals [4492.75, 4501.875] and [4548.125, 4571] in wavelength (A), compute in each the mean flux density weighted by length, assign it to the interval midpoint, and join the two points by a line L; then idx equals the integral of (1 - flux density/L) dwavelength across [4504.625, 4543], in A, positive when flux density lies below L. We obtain -2.9 A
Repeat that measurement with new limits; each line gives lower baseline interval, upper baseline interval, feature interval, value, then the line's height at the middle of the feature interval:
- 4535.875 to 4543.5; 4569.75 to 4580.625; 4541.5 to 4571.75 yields 1.4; 9.64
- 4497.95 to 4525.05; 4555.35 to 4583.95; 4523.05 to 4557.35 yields 2.8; 9.81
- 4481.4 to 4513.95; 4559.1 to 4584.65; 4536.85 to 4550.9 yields 0.5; 9.6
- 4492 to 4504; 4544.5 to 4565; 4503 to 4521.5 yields -2.9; 9.21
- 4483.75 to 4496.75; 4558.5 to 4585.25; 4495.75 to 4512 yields -1.5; 9.47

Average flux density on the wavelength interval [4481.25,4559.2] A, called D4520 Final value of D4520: 9.54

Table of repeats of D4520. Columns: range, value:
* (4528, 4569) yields 9.05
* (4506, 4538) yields 9.43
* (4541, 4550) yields 9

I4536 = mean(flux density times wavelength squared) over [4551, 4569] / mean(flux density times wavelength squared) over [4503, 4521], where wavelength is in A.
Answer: 0.9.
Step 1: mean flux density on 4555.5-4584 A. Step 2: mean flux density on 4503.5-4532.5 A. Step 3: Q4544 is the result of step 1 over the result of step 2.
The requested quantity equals 0.94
